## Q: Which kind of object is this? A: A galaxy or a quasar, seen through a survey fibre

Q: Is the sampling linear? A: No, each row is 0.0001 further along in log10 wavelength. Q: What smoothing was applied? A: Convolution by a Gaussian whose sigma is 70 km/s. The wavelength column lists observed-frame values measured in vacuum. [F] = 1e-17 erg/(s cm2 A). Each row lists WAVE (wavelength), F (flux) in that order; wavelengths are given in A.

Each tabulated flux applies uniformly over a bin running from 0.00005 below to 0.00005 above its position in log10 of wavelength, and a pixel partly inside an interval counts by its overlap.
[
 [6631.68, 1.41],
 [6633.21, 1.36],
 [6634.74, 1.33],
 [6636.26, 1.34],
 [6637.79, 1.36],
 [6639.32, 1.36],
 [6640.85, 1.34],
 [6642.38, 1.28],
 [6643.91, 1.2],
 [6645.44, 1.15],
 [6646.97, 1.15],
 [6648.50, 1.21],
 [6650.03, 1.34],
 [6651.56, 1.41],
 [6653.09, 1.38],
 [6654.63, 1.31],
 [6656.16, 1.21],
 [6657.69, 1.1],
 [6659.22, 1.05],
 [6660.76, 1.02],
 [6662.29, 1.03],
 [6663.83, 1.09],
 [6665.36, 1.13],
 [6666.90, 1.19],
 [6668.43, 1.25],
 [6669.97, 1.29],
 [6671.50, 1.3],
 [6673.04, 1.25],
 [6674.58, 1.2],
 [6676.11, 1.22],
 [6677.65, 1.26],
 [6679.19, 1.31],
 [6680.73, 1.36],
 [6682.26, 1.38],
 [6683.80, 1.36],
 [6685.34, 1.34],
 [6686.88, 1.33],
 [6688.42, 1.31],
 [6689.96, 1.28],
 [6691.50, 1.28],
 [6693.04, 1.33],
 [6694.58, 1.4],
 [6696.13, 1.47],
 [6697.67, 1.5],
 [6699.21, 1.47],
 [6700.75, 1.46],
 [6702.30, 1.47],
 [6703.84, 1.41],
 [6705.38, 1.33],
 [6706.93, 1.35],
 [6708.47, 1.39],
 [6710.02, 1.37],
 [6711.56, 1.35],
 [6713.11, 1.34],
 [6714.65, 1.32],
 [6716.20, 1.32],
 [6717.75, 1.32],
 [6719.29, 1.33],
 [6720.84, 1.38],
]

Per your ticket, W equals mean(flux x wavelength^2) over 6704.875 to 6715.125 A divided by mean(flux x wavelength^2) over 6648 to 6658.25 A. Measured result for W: 1.1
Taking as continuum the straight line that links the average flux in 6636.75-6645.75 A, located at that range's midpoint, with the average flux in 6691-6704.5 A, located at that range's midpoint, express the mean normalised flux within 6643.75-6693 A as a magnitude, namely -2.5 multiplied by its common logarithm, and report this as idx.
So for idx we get 0.09 mag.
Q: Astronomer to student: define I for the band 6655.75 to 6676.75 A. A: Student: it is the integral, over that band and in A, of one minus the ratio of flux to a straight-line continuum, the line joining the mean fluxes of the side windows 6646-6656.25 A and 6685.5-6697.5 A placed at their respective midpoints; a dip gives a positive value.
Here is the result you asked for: 2.4 A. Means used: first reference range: 1.29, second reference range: 1.35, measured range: 1.17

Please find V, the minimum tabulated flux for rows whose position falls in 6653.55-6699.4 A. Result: 1.02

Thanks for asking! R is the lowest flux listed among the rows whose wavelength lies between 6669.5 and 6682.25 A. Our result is 1.2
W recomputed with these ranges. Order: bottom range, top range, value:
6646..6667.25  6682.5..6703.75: 1.18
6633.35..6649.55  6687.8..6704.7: 1.11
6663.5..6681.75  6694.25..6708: 1.16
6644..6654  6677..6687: 1.06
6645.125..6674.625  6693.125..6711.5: 1.19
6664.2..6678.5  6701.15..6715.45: 1.13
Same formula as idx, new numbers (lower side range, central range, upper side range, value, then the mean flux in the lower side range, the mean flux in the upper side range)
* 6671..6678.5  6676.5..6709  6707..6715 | -0.06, 1.24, 1.36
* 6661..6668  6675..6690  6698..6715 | -0.07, 1.11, 1.39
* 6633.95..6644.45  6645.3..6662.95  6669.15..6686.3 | 0.10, 1.32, 1.3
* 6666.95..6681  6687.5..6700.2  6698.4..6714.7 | -0.03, 1.26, 1.39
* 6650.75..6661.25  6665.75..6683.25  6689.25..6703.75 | 0.03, 1.22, 1.41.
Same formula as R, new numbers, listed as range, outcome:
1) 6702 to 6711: 1.33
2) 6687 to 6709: 1.28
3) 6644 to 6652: 1.15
